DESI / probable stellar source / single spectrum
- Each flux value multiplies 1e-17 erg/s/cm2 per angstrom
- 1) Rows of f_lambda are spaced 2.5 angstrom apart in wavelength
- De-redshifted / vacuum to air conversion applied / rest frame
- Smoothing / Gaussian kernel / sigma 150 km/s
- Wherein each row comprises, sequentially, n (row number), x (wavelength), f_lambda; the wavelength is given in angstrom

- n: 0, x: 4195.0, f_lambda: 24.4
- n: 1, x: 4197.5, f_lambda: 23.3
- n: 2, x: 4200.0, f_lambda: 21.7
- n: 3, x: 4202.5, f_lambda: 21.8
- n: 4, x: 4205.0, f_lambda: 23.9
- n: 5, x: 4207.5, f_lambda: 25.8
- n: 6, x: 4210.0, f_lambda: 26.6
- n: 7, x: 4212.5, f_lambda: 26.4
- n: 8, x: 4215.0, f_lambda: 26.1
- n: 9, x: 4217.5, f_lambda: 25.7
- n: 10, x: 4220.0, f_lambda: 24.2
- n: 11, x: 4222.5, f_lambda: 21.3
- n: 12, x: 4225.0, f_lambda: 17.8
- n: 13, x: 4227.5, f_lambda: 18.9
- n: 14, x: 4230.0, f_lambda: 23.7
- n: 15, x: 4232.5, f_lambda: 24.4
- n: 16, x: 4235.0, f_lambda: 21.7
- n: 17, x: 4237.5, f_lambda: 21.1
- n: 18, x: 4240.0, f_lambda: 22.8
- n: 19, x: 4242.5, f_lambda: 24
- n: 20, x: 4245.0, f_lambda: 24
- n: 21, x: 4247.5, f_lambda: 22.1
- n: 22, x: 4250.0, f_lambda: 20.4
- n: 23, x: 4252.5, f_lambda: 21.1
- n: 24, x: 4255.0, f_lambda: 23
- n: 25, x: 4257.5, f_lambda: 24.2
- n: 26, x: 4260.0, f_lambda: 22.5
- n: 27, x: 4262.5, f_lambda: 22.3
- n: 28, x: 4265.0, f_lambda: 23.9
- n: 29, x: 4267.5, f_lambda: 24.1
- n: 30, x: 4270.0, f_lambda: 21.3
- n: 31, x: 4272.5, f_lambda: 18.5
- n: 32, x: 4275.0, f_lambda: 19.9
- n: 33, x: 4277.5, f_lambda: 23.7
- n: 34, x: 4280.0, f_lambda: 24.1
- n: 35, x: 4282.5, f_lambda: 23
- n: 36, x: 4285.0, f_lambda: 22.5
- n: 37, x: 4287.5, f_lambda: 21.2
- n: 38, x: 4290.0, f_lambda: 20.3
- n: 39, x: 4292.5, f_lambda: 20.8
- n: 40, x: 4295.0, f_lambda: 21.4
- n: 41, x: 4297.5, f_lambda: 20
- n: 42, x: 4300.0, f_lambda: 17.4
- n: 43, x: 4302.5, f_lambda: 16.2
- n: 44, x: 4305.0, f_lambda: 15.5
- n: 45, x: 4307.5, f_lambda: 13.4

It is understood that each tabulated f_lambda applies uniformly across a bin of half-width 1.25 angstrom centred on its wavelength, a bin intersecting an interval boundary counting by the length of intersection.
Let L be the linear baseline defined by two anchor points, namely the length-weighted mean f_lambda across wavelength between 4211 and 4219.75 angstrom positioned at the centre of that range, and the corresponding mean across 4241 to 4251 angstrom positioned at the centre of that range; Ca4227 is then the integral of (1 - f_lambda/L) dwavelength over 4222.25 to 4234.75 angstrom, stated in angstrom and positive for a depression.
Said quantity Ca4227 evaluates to 1.6 angstrom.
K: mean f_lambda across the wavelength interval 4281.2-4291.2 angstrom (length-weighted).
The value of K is 21.8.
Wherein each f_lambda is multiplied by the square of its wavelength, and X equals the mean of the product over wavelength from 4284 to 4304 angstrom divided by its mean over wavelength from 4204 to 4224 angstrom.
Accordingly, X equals 0.83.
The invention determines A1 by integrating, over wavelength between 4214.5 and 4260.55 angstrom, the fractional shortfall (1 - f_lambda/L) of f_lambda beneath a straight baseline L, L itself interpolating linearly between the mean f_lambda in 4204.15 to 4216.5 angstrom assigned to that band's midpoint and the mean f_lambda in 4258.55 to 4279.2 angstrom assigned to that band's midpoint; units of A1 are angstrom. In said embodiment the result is 2.9 angstrom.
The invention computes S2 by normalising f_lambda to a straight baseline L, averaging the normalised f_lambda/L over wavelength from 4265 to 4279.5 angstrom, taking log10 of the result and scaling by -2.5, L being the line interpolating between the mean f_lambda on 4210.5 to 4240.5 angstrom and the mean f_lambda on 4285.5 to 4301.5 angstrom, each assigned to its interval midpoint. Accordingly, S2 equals -0.039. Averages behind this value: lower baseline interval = 22.9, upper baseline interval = 20.2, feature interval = 21.8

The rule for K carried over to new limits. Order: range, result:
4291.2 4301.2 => 19.9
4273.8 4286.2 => 22.7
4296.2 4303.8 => 17.9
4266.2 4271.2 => 22.7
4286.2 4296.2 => 20.9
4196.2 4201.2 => 22.5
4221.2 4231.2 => 20.4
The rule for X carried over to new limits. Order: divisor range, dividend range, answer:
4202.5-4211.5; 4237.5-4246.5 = 0.95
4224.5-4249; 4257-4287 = 1.03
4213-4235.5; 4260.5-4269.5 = 1.04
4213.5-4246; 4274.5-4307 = 0.92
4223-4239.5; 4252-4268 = 1.10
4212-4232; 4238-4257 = 0.99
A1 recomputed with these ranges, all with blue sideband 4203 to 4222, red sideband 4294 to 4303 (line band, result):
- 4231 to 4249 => 0.26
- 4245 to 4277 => -0.63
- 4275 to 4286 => -1.49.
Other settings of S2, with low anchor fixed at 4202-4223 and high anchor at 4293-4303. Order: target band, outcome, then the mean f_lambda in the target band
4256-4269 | -0.09 mag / 23.4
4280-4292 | -0.10 mag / 21.9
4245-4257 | 0.01 mag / 22.1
